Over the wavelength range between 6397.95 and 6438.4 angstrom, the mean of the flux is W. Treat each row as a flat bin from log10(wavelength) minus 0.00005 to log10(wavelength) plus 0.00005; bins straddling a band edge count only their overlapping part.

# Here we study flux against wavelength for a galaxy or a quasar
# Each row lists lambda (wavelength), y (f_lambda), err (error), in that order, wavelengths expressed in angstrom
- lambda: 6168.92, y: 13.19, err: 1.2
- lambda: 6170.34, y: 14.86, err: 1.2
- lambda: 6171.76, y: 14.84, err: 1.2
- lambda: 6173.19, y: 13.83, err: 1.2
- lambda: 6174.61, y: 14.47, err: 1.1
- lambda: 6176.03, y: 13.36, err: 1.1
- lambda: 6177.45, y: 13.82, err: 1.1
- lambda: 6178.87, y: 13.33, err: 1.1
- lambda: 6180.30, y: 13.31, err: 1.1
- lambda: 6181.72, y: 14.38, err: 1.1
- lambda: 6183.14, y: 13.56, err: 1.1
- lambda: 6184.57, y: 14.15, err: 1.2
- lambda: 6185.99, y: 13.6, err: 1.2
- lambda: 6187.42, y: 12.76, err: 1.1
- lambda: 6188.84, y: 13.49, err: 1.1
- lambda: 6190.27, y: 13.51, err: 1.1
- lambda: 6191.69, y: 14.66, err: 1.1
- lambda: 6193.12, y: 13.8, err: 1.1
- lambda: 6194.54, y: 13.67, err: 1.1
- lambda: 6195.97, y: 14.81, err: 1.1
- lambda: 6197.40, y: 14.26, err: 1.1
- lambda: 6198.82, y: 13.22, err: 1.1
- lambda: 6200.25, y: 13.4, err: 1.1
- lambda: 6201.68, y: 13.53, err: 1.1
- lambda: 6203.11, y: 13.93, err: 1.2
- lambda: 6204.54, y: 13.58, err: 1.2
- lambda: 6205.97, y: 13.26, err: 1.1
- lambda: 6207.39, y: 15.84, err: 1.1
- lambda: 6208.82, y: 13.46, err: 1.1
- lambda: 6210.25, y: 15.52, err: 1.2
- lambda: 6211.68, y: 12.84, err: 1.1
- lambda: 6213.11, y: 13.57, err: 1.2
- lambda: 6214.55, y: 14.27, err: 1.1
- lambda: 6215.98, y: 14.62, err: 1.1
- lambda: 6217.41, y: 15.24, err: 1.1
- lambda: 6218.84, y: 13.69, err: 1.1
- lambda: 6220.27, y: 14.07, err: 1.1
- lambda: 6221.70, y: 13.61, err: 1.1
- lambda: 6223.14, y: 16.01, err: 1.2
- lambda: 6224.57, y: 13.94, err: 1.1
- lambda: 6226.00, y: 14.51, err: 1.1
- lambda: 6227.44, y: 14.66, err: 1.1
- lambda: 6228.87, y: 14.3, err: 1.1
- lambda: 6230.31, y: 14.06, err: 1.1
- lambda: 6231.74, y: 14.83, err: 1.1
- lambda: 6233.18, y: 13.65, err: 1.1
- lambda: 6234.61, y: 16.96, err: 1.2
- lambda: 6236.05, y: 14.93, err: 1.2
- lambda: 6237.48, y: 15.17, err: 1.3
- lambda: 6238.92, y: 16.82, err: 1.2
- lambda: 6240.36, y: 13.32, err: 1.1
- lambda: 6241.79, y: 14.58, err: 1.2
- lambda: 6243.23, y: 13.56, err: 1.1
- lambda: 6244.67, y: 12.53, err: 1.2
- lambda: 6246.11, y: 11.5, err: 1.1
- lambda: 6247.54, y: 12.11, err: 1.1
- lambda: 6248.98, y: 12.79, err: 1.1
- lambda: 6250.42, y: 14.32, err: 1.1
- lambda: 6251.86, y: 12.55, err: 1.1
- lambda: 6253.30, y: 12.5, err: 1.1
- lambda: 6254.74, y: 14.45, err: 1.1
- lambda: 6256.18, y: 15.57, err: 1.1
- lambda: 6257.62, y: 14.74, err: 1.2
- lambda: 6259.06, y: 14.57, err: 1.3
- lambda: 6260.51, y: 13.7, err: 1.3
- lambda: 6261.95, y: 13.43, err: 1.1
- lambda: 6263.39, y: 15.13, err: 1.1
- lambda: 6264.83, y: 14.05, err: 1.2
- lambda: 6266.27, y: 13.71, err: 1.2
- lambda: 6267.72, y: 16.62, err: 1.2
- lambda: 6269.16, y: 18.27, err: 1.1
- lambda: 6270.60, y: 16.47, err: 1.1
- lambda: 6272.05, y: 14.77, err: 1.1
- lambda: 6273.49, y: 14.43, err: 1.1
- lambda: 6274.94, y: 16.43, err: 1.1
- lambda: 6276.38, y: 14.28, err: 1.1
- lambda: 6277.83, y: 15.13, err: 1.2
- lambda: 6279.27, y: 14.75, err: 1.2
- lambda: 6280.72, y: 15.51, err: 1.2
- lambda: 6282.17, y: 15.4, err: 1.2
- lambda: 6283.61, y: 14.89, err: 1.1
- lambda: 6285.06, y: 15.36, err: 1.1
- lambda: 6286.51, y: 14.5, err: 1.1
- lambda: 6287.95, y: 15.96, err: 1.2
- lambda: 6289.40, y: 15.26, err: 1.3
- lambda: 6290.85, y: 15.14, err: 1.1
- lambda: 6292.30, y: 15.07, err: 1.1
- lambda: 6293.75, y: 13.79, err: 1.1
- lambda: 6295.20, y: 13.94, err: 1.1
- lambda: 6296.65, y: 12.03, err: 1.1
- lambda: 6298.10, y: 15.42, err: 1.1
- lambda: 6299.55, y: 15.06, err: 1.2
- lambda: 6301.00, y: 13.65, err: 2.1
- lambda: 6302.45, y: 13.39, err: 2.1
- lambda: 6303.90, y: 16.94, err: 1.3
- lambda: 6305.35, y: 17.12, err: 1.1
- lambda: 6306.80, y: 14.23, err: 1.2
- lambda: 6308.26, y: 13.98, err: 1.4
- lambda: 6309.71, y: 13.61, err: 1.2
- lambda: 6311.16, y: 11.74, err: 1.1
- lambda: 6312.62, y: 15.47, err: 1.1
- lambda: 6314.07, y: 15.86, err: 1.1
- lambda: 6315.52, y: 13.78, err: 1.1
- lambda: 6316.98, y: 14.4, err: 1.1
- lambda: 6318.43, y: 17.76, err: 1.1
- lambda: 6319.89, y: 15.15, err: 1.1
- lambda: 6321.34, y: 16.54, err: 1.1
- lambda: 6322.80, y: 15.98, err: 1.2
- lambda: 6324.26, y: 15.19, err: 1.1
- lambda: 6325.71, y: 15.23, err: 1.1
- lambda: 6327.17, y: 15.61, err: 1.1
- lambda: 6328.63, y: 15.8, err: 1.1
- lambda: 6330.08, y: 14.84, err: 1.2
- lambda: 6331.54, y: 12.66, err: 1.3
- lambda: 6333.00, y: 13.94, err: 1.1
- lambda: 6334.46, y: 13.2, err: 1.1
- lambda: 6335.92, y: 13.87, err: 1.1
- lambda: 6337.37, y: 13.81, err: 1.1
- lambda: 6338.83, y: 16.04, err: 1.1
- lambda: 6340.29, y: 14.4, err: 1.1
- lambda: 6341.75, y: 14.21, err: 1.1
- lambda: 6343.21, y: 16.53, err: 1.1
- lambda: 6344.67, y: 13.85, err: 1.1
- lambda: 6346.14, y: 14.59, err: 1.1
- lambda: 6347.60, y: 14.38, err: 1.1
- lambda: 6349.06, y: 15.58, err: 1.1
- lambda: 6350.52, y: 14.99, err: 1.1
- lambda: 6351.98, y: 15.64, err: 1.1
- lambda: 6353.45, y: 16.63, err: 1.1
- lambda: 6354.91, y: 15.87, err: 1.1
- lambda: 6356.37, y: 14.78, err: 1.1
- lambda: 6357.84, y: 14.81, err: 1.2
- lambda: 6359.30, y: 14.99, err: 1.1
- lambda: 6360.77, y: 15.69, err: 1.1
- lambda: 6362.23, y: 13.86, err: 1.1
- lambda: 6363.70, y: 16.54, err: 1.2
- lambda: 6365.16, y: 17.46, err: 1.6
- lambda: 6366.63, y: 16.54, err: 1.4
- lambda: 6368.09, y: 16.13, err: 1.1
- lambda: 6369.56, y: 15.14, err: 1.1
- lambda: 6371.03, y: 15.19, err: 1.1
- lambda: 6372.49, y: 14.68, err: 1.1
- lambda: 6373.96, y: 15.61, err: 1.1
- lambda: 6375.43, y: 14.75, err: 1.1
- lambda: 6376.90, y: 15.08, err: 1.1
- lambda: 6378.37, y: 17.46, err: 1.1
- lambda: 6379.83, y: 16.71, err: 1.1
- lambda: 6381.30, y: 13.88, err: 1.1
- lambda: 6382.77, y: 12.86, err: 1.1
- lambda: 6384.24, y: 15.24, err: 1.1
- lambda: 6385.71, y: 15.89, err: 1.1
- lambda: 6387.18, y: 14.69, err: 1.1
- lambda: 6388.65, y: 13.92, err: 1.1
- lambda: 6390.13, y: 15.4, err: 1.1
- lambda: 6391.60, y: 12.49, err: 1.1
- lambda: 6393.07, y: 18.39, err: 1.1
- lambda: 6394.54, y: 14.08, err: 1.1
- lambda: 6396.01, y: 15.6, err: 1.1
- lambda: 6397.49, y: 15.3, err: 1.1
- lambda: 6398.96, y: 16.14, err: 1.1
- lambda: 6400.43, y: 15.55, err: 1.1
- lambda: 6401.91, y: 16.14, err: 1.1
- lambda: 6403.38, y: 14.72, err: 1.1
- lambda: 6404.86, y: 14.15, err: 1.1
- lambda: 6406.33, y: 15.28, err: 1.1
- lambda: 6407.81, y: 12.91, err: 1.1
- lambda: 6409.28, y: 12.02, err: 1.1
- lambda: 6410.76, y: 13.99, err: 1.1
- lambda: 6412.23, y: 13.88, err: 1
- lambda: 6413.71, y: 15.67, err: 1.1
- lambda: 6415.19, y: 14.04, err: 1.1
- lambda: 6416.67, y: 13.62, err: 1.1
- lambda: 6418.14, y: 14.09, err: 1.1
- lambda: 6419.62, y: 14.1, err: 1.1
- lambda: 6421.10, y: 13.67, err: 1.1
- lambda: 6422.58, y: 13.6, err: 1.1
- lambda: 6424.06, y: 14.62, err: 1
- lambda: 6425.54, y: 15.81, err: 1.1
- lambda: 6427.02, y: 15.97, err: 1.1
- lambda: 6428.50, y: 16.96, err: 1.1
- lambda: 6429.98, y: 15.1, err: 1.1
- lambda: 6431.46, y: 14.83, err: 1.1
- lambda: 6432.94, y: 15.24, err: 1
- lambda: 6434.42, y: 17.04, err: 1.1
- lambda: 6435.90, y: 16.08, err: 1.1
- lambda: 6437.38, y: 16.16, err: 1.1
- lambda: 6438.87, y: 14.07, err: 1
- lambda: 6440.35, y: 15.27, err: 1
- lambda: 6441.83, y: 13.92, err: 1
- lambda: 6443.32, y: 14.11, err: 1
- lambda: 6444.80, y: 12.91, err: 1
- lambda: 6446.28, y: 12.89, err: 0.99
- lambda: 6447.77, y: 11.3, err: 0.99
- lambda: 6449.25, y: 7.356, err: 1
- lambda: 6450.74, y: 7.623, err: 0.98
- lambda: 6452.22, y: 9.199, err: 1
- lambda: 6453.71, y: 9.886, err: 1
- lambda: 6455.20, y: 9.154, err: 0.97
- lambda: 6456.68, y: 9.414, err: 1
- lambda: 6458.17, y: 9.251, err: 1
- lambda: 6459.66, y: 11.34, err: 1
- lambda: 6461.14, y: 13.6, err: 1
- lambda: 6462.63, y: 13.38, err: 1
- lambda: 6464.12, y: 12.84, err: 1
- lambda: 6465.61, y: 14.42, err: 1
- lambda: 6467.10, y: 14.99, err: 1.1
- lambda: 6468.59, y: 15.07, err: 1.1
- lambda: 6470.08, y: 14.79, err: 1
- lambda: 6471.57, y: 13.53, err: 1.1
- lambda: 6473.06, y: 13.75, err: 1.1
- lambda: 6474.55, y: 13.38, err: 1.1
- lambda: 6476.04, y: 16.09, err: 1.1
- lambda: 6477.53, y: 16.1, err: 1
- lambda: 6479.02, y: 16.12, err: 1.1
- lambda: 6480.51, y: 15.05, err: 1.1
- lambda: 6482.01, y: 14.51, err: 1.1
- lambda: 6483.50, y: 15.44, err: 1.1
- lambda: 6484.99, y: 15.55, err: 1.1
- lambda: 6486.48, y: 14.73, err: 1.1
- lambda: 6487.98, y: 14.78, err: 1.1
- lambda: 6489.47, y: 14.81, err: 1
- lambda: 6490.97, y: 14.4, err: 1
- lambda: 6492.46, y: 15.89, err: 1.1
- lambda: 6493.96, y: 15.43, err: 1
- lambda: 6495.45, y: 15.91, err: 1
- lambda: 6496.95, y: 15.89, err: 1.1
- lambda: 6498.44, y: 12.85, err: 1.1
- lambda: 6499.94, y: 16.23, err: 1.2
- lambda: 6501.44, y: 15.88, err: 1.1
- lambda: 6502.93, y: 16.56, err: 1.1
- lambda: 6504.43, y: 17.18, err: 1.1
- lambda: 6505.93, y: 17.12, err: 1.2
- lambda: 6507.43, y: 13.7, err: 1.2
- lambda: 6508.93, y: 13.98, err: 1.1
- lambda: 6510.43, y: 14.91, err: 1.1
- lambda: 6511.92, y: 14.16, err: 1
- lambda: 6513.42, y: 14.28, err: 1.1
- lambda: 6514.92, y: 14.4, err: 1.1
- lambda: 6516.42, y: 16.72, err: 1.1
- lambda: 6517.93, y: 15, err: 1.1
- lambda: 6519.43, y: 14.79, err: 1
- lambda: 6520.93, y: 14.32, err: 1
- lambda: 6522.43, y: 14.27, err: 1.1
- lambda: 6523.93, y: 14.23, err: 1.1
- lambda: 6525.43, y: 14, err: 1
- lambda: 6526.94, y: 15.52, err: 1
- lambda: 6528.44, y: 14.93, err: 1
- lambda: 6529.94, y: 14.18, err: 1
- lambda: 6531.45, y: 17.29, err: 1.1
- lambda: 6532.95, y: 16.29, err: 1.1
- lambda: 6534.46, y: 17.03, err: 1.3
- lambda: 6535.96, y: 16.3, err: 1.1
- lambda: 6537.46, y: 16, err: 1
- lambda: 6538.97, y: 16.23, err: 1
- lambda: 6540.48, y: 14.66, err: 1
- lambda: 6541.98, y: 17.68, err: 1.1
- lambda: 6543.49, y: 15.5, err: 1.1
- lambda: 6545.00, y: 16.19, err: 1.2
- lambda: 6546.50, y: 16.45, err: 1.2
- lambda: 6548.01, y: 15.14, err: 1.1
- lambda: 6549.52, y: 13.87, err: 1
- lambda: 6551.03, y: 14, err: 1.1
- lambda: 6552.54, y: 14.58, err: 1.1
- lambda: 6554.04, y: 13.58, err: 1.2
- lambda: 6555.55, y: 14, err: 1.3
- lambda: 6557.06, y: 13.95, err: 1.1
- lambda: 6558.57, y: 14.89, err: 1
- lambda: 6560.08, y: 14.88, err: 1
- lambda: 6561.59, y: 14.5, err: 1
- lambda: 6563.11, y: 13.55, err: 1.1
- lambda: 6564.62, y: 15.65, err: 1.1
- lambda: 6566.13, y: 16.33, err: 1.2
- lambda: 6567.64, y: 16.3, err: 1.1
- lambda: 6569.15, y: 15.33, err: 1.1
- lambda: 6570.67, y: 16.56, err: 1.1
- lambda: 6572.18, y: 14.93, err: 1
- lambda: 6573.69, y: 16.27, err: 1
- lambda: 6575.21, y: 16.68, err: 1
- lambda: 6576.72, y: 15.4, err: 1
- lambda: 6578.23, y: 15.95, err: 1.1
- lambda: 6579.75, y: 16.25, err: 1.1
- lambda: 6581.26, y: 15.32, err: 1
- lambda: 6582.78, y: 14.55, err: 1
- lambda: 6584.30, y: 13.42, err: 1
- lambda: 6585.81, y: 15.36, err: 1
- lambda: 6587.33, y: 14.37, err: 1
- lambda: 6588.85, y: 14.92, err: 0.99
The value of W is 14.9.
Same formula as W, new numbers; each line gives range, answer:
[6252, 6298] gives 14.8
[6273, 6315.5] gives 14.8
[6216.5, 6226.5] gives 14.5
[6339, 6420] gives 15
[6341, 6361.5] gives 15.2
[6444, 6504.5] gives 13.6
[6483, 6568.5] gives 15.2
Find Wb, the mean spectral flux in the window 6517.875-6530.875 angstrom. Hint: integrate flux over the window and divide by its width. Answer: 14.6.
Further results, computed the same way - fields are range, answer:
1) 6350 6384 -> 15.4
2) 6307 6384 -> 15.1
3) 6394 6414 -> 14.7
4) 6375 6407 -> 15.2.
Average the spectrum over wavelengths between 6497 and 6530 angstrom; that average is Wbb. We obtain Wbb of 15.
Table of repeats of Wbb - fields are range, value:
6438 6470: 12.1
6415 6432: 14.7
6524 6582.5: 15.4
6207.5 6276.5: 14.4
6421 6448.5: 14.7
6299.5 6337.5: 14.8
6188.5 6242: 14.3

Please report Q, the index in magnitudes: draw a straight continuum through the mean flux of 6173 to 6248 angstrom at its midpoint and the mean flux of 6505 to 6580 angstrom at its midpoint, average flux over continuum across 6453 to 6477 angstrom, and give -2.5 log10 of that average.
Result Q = 0.167 mag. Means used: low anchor 14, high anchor 15.3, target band 12.8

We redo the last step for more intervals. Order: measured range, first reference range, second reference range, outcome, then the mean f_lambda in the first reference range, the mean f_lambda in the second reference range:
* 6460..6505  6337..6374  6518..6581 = 0.03 mag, 15.3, 15.3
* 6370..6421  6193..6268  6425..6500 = -0.06 mag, 14.1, 13.9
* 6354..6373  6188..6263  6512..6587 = -0.07 mag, 14.1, 15.2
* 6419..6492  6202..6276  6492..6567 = 0.09 mag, 14.4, 15.2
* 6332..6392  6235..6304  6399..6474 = -0.08 mag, 14.5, 13.6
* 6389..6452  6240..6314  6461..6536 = 0.04 mag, 14.5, 15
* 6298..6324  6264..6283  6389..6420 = 0.01 mag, 15.4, 14.6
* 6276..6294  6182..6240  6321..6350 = -0.04 mag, 14.2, 14.8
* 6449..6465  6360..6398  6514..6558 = 0.42 mag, 15.3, 15.2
